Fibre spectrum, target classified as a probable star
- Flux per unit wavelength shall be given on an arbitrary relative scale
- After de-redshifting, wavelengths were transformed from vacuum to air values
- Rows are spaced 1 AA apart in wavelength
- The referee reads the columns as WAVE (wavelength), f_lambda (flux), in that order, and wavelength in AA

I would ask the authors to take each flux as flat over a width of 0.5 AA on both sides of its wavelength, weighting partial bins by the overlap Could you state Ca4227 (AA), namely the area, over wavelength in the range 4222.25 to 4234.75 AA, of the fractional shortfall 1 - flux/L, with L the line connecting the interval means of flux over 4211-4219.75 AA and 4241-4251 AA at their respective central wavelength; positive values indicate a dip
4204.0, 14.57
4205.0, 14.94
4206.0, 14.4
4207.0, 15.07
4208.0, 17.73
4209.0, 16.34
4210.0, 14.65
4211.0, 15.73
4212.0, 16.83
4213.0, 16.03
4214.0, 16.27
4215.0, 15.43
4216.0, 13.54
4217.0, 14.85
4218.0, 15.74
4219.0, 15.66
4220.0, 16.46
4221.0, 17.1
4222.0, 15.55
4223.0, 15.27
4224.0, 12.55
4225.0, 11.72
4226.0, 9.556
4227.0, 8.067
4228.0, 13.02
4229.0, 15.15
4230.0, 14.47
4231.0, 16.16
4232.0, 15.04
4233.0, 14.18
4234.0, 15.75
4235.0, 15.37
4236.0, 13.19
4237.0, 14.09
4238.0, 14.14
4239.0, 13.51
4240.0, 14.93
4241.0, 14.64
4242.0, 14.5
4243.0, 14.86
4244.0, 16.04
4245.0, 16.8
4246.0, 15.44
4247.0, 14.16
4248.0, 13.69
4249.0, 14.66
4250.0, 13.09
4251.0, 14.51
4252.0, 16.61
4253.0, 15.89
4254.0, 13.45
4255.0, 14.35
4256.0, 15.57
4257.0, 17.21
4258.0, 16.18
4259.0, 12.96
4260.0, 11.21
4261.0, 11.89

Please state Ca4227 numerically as 1.43 AA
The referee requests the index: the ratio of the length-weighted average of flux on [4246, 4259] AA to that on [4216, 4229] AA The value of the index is 1.08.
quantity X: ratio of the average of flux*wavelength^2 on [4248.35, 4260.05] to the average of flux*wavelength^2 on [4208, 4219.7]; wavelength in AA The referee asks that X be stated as 1.0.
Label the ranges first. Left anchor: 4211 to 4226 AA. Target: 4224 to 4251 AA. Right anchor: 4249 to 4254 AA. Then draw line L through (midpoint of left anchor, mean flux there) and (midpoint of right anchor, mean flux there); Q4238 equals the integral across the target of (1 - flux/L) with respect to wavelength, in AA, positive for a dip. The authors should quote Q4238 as 1.5 AA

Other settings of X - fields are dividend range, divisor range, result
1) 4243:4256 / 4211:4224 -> 0.97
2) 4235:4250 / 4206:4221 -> 0.94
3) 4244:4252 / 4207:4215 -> 0.94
